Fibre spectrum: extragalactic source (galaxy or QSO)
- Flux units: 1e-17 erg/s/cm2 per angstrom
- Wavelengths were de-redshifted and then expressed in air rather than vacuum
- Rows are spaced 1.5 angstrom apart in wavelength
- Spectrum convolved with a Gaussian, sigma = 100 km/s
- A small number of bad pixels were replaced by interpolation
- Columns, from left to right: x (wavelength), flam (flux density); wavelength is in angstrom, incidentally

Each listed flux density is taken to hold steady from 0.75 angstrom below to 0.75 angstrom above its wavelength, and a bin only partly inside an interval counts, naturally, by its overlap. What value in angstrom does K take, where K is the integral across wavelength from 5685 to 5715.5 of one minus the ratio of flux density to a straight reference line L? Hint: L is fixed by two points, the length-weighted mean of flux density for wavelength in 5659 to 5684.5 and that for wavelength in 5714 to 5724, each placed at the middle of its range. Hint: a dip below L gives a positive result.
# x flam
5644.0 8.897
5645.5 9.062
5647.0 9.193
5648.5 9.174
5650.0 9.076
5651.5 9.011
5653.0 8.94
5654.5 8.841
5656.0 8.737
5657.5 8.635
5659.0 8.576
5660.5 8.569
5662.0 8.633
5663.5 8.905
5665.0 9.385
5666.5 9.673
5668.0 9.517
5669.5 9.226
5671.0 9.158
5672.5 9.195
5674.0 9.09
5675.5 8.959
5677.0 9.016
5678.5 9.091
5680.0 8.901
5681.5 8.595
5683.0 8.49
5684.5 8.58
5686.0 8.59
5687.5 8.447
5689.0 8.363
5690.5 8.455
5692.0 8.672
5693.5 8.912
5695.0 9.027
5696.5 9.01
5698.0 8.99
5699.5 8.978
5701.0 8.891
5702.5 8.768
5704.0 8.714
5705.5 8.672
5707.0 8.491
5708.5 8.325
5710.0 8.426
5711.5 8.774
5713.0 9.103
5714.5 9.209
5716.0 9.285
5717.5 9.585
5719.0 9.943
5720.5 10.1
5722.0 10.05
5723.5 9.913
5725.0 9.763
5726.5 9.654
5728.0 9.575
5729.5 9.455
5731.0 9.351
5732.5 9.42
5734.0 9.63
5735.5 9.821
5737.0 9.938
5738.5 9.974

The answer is 2.3 angstrom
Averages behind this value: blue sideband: 9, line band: 8.74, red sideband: 9.73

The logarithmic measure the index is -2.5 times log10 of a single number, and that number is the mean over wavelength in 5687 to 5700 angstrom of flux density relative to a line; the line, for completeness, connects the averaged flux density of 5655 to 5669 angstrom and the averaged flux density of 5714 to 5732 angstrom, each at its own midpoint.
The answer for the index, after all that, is 0.067 mag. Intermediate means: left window 8.96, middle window 8.76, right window 9.66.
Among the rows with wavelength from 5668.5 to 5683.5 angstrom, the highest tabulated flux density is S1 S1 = 9.226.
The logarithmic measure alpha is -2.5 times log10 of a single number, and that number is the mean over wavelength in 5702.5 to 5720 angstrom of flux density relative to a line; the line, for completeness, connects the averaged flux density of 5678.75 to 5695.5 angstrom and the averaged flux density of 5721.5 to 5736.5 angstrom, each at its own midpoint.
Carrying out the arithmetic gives 0.03 mag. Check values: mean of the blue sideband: 8.65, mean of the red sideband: 9.66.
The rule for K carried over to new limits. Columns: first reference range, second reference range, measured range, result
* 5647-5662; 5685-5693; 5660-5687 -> -1.0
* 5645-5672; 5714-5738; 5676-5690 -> 0.9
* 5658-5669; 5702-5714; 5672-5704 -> 0.1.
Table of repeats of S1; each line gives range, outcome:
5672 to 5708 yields 9.195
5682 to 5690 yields 8.59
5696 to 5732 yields 10.1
